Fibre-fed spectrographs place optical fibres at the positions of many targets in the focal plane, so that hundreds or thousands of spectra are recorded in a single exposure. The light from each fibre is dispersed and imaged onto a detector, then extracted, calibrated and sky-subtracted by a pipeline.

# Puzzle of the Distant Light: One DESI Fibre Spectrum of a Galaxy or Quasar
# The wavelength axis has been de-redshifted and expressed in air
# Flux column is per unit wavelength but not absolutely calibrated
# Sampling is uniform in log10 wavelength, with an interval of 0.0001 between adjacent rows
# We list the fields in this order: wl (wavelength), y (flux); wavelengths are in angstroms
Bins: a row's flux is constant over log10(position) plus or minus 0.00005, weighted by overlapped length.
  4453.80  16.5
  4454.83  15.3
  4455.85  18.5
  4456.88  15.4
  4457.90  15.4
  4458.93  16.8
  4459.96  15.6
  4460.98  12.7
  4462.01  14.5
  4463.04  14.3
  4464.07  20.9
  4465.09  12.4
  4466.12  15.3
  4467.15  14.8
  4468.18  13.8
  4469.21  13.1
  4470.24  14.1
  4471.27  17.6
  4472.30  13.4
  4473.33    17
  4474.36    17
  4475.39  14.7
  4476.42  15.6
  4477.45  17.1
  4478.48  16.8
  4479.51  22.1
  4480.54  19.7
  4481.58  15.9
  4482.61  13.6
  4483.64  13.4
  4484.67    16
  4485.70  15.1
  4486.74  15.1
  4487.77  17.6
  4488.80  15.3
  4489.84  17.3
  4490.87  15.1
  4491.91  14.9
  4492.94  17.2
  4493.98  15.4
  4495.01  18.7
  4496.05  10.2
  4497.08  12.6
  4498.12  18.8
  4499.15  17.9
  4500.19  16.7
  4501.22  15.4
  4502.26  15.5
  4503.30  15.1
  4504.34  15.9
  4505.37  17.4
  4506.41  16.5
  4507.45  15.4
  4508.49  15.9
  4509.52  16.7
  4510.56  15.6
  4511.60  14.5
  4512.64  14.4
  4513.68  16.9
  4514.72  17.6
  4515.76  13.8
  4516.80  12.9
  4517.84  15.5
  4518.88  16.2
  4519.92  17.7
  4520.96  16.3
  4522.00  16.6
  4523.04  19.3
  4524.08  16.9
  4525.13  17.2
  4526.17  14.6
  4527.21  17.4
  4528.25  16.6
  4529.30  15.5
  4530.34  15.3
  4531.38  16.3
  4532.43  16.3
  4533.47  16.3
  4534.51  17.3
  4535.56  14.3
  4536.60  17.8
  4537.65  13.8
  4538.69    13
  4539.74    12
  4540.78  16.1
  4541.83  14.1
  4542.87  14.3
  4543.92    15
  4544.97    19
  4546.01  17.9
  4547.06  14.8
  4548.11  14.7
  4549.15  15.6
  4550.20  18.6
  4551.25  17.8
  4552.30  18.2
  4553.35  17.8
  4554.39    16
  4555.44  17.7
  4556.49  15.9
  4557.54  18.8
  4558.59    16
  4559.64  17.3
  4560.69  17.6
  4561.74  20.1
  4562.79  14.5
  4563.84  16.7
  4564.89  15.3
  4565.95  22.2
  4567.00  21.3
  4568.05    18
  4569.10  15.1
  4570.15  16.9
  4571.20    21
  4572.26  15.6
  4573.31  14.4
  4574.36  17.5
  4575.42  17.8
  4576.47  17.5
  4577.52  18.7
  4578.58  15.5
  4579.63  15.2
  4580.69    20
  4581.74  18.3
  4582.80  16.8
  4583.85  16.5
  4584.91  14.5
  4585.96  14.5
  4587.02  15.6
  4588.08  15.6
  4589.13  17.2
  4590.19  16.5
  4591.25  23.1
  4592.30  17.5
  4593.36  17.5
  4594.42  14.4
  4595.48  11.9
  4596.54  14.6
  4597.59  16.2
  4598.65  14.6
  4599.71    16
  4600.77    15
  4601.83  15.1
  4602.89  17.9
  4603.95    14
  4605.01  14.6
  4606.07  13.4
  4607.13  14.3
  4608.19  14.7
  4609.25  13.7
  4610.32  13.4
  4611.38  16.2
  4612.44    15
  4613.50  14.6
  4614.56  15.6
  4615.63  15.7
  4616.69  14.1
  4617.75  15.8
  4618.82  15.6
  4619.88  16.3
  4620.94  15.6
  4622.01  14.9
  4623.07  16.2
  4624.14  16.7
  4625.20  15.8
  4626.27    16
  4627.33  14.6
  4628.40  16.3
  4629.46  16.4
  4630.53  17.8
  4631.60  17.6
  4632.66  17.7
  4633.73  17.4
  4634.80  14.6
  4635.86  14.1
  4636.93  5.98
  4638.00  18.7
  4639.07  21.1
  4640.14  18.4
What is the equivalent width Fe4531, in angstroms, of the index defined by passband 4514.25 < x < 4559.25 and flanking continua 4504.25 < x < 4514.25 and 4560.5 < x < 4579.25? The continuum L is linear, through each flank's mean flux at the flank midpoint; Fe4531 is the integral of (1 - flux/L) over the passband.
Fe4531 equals 1.3 angstroms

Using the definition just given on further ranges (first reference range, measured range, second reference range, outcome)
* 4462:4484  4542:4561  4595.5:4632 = -1.5 angstroms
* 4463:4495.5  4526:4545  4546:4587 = 1.4 angstroms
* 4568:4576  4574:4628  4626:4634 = 3.3 angstroms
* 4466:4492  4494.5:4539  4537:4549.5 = -1.6 angstroms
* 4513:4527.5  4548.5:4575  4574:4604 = -1.7 angstroms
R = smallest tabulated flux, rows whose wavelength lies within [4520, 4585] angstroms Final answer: 12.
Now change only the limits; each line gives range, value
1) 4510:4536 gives 12.9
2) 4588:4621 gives 11.9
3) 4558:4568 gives 14.5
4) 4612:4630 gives 14.1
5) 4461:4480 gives 12.4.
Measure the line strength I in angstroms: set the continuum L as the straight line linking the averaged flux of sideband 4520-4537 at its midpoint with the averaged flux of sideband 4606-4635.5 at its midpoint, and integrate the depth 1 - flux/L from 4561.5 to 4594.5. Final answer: -2.50 angstroms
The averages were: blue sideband 16.5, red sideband 15.6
